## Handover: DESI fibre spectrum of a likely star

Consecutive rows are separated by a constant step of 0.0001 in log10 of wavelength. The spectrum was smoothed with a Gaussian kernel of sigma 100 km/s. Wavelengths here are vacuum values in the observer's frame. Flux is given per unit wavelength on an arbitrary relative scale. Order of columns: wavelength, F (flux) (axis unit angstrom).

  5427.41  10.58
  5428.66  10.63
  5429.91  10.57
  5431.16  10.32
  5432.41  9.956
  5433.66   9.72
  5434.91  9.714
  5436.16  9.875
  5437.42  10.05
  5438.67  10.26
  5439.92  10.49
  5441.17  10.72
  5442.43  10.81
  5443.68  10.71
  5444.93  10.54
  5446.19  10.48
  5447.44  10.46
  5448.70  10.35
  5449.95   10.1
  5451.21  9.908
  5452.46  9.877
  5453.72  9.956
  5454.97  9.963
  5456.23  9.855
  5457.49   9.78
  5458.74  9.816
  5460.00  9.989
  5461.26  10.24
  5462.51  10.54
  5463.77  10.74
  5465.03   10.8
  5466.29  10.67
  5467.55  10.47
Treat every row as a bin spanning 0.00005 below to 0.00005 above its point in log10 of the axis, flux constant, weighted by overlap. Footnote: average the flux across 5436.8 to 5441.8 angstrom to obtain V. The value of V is 10.4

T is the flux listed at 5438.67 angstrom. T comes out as 10.26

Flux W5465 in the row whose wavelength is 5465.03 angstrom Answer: 10.8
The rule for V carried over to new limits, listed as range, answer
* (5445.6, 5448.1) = 10.5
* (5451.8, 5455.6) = 9.94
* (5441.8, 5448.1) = 10.6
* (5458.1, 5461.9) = 10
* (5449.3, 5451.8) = 10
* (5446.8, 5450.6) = 10.3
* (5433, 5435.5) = 9.73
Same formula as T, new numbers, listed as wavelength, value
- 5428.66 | 10.63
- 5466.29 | 10.67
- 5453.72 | 9.956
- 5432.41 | 9.956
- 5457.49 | 9.78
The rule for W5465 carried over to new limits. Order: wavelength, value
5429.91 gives 10.57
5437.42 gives 10.05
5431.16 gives 10.32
